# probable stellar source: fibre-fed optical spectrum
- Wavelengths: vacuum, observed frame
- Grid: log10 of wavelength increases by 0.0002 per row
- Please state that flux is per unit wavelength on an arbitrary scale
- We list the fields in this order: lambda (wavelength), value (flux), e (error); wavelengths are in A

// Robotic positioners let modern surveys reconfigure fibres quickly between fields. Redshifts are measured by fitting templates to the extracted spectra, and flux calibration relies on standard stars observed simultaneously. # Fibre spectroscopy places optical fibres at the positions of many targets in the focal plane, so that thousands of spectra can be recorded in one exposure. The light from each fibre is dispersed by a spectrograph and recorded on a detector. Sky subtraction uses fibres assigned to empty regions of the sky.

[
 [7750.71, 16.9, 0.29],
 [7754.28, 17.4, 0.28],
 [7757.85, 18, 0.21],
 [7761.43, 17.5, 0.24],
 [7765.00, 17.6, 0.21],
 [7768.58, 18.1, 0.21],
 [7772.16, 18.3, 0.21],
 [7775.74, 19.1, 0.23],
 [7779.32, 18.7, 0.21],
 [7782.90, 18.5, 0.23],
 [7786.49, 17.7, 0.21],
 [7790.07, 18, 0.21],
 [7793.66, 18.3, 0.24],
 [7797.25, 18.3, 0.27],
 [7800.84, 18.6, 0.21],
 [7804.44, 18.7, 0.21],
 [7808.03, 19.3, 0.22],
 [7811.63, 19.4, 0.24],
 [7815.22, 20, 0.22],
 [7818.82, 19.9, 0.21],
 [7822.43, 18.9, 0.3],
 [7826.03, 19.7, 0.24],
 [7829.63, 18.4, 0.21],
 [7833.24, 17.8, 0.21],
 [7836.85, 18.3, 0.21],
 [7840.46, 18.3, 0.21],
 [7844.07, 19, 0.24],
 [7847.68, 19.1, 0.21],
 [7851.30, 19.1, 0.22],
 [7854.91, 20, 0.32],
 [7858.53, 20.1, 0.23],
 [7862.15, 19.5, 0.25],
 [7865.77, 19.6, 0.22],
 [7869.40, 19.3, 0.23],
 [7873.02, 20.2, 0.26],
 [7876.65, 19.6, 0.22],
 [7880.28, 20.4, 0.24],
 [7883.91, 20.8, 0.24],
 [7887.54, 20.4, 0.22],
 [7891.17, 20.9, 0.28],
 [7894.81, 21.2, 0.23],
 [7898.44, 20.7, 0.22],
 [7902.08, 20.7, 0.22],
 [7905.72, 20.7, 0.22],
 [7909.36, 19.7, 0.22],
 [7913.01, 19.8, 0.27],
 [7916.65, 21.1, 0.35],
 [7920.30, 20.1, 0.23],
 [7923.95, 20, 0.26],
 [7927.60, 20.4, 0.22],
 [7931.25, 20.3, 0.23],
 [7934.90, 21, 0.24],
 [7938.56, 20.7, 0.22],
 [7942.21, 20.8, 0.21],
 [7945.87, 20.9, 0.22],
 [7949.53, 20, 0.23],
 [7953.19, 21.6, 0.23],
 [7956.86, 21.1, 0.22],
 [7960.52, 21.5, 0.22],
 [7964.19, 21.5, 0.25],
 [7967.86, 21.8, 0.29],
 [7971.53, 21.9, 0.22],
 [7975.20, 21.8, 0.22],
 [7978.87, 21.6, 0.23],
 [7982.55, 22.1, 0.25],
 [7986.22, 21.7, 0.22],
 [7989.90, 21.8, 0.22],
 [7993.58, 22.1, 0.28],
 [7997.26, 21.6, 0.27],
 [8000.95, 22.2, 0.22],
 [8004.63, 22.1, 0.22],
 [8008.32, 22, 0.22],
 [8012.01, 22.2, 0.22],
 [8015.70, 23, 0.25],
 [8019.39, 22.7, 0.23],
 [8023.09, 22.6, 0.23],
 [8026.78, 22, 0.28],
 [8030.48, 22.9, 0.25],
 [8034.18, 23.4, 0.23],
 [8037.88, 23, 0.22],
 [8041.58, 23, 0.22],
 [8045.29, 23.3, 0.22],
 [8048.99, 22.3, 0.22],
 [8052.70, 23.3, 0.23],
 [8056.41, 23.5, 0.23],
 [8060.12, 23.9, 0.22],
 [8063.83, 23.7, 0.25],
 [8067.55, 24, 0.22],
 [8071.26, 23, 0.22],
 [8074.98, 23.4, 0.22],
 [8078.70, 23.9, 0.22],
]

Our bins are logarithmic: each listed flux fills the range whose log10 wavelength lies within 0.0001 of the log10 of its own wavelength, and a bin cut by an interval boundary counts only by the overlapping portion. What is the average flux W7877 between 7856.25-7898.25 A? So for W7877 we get 20.2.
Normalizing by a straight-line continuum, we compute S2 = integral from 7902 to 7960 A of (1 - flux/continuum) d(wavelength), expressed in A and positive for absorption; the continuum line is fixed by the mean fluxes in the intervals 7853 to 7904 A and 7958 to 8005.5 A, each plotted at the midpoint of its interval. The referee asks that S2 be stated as 1.3 A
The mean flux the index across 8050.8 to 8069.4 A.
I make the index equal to 23.7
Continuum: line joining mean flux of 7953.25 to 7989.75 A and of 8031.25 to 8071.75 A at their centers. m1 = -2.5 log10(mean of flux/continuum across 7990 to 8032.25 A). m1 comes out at 0.01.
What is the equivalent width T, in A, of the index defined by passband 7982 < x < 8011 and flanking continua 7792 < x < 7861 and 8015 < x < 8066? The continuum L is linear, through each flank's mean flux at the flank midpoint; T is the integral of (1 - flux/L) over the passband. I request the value 0.4 A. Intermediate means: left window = 19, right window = 23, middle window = 22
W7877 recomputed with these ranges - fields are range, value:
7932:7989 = 21.3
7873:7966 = 20.6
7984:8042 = 22.4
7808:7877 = 19.3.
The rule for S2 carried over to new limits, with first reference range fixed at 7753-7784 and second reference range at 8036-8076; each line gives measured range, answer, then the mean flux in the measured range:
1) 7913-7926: 0.33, 20.3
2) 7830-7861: 0.92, 18.9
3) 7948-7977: 0.29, 21.4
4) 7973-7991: 0.14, 21.8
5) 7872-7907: -0.43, 20.6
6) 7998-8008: 0.13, 22.1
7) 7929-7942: 0.29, 20.7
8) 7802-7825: -0.50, 19.4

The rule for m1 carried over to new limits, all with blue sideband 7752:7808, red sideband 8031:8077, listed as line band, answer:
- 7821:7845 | 0.03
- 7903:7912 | 0.02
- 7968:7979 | 0.00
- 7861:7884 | 0.00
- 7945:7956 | 0.03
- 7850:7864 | 0.00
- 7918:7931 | 0.04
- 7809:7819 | -0.05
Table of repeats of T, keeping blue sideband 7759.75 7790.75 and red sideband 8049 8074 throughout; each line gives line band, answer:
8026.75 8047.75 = 0.0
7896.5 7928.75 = 0.6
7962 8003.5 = 0.3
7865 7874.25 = 0.1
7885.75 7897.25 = -0.3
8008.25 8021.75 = 0.0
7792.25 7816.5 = -0.3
